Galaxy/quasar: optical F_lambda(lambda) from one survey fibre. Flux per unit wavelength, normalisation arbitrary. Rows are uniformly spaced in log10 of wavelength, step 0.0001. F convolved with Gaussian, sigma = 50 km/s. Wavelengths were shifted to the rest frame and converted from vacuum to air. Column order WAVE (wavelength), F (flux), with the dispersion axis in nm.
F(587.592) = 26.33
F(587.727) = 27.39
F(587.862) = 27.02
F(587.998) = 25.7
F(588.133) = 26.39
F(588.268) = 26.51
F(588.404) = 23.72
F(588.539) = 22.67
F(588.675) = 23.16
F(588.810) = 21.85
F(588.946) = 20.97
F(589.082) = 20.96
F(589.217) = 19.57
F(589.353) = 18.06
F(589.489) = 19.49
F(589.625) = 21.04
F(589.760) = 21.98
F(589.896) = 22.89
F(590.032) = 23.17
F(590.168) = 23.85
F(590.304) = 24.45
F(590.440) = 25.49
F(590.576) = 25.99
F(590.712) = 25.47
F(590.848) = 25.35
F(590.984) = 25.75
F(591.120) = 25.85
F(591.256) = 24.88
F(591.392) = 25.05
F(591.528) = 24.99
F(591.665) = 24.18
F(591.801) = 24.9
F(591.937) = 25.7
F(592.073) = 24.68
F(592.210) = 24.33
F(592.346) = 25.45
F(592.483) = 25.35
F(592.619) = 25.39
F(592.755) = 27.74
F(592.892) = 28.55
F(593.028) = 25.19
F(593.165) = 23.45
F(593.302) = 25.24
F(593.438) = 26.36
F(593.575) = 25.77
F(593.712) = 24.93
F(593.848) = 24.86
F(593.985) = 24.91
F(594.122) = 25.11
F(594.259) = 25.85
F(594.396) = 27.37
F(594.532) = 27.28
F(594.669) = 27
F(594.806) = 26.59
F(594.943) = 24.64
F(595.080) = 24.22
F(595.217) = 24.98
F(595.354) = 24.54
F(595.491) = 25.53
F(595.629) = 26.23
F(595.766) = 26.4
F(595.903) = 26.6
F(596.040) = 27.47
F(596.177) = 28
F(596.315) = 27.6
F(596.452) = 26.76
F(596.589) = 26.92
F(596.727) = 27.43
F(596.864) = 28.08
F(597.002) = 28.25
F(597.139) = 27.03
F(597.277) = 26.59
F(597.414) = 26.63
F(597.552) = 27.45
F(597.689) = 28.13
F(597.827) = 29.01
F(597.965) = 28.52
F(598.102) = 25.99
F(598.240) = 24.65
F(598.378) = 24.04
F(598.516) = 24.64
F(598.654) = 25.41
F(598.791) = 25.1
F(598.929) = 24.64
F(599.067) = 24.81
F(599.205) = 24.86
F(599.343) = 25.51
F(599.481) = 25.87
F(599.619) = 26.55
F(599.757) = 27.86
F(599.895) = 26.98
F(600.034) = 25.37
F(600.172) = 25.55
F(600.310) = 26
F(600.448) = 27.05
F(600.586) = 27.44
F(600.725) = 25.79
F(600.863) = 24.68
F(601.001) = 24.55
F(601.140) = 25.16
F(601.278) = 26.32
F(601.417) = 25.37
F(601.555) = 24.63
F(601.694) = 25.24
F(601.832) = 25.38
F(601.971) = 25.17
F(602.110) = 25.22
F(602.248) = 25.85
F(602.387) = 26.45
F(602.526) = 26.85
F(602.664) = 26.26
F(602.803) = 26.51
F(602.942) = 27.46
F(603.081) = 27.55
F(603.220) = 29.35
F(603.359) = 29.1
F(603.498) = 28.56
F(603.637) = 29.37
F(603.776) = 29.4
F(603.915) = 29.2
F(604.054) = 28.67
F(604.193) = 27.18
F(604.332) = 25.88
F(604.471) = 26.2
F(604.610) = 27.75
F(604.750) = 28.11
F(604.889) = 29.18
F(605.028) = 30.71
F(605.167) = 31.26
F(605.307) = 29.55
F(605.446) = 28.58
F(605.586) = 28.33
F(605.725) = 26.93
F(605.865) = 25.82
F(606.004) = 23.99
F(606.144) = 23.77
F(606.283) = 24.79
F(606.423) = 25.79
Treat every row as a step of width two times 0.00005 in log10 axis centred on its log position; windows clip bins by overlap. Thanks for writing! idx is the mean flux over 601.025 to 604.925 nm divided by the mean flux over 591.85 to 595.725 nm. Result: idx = 1.1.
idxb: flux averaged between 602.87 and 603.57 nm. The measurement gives 28.4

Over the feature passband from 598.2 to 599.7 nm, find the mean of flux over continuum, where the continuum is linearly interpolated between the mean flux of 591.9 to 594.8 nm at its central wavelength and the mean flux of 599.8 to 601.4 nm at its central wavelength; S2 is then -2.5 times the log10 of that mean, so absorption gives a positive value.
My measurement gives 0.03 mag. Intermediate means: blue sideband 25.8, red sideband 25.9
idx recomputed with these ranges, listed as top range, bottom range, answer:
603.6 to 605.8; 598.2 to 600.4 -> 1.12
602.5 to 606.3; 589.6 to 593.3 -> 1.12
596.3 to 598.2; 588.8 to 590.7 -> 1.23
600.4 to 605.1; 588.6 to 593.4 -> 1.12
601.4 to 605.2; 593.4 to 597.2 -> 1.04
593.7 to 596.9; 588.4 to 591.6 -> 1.13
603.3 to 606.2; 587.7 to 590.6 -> 1.21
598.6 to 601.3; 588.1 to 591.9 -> 1.10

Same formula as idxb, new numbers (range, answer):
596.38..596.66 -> 26.9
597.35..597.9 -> 27.8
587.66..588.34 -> 26.6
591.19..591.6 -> 24.9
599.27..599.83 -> 26.5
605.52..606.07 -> 26.3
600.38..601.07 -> 25.9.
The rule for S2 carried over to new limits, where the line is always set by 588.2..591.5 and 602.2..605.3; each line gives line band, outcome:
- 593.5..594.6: -0.04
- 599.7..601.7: 0.05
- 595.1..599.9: -0.02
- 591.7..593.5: -0.06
